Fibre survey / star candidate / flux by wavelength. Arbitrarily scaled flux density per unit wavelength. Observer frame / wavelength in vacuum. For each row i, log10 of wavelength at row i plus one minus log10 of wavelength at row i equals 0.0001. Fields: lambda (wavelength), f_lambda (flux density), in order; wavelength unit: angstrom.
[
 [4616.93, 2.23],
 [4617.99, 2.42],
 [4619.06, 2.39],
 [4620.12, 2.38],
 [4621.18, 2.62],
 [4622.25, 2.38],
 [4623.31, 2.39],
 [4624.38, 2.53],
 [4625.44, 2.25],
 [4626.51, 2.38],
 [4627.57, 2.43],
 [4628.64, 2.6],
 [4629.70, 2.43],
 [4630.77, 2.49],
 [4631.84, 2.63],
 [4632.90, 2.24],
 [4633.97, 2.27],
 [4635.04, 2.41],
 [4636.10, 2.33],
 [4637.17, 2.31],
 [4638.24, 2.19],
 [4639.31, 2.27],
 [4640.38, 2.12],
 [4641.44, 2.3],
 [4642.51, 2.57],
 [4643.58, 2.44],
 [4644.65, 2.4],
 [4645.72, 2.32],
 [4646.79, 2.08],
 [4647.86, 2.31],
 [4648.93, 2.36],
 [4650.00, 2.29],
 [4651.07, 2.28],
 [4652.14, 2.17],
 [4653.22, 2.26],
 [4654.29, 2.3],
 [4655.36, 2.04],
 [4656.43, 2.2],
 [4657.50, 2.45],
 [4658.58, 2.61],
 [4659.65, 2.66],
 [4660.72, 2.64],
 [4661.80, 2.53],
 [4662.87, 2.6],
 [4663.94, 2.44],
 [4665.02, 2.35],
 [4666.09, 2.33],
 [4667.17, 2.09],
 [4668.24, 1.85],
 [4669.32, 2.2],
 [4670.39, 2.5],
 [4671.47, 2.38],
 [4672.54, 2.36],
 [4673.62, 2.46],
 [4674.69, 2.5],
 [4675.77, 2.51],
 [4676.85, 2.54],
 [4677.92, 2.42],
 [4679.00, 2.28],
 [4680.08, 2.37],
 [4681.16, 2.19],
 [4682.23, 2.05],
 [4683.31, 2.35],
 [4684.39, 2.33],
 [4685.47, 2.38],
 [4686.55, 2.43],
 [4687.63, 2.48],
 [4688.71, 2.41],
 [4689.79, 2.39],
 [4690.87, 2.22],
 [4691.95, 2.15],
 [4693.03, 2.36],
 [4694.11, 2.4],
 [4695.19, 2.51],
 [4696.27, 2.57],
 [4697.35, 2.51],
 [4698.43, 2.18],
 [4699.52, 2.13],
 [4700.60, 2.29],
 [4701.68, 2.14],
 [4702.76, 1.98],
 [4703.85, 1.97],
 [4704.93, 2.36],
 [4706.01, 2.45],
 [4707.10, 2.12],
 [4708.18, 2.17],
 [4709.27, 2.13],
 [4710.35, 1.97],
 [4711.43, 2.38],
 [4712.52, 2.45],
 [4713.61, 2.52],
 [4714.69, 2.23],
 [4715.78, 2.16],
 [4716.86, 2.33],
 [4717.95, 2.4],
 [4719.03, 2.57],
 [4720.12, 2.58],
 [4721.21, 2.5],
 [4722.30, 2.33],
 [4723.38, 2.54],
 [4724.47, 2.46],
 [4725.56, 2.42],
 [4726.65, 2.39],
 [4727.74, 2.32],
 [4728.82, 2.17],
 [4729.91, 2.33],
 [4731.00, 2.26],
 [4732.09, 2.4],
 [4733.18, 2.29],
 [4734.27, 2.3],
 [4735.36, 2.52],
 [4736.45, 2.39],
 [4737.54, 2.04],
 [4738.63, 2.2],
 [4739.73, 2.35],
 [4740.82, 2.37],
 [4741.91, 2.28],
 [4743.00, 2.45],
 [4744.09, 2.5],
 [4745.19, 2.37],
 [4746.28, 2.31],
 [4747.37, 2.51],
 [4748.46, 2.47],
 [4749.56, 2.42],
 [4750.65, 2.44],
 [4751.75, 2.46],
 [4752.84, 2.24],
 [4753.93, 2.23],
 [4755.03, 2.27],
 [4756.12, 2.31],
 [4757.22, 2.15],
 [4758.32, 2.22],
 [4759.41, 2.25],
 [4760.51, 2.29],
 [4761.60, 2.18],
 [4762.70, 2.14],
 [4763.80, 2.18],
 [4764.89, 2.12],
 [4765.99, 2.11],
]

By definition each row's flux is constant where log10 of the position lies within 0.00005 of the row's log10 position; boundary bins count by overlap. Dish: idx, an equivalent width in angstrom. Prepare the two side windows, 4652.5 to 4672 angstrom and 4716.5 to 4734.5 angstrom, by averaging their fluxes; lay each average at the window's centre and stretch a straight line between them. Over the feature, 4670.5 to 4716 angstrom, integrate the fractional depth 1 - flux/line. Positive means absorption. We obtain 1.1 angstrom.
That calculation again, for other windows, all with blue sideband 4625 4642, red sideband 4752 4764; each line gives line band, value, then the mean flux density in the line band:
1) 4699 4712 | 0.62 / 2.18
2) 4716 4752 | -2.02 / 2.38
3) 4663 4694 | -0.37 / 2.34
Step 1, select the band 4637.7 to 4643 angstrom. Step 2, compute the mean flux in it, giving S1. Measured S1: 2.29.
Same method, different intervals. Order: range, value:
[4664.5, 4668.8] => 2.15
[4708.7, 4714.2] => 2.29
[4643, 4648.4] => 2.31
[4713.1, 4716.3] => 2.3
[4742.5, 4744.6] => 2.48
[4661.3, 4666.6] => 2.45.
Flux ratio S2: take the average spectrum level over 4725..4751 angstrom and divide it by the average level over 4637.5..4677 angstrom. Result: 1.00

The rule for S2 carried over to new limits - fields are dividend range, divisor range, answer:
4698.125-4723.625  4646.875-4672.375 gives 0.98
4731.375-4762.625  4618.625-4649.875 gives 0.98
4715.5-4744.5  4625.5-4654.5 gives 1.01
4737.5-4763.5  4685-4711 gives 1.01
